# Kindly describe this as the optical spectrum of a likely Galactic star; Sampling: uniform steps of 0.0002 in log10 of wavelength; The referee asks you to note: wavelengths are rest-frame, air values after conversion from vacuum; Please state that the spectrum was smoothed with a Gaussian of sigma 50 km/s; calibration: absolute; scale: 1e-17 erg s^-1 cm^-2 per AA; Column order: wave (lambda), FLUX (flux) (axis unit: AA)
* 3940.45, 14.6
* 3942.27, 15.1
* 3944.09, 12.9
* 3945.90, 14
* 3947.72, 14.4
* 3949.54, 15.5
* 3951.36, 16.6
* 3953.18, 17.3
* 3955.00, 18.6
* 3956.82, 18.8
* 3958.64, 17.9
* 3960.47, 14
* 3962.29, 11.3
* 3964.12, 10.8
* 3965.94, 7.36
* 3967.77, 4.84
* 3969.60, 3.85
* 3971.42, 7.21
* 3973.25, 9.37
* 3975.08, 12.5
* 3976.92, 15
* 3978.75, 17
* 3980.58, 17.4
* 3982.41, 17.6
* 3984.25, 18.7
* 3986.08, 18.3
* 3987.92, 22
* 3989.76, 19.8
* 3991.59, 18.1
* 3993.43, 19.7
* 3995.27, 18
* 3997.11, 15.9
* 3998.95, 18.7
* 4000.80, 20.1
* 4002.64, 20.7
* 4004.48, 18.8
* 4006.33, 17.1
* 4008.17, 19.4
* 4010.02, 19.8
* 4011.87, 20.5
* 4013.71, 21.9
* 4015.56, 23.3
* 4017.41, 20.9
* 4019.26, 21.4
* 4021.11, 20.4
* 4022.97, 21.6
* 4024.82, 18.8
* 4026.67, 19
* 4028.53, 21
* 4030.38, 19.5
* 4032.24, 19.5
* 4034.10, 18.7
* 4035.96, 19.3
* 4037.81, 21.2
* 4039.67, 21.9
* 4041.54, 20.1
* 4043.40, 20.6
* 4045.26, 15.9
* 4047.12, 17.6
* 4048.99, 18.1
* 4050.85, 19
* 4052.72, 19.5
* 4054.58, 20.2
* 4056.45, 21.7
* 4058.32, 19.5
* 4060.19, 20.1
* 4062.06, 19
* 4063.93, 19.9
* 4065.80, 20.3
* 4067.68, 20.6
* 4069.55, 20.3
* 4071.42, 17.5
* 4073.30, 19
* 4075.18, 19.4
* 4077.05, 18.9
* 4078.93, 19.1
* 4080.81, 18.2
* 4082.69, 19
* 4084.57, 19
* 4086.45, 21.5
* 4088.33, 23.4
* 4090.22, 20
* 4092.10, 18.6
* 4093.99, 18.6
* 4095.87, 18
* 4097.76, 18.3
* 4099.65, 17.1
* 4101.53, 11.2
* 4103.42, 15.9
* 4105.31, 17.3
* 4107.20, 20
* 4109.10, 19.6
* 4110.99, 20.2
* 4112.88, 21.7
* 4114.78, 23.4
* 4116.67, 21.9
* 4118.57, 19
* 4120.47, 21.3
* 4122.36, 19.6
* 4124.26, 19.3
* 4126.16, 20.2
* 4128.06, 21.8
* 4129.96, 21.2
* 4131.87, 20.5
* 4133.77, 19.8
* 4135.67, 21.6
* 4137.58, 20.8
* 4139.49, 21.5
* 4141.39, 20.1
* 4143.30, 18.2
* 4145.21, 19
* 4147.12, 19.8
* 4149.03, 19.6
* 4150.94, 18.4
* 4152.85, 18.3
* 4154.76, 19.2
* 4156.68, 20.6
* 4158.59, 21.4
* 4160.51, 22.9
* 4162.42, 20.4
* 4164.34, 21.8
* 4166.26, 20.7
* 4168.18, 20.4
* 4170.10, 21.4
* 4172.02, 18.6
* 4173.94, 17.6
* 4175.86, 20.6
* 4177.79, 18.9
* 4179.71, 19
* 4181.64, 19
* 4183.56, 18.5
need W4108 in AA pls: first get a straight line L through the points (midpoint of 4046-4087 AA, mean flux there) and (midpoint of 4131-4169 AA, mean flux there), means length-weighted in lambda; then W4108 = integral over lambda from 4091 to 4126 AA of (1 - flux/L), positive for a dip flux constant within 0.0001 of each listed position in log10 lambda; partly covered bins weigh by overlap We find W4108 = 1.50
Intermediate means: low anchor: 19.4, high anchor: 20.3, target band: 19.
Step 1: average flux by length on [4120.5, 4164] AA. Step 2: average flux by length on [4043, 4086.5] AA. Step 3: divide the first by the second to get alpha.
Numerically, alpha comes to 1.05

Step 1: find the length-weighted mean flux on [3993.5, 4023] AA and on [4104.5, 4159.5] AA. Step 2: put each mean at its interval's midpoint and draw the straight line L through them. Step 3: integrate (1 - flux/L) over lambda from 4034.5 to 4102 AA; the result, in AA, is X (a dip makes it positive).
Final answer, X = 2.5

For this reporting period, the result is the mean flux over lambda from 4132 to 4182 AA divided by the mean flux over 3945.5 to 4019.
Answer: 1.2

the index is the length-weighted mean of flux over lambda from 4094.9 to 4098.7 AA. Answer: 18.2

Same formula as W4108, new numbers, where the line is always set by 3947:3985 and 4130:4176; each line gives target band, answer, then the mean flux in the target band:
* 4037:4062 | -4.7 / 19.6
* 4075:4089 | -1.7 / 19.8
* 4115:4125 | -0.8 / 20.5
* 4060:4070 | -1.7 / 20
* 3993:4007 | -3.6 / 18.6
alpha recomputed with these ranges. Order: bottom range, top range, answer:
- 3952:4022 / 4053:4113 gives 1.14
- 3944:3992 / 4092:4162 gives 1.36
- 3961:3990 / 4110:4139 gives 1.58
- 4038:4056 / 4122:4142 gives 1.07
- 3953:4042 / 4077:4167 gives 1.13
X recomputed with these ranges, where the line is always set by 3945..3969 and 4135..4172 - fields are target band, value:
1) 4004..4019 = -4.5 AA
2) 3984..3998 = -3.7 AA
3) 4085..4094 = -1.2 AA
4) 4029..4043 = -3.1 AA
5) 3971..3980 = 1.1 AA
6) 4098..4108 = 1.2 AA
